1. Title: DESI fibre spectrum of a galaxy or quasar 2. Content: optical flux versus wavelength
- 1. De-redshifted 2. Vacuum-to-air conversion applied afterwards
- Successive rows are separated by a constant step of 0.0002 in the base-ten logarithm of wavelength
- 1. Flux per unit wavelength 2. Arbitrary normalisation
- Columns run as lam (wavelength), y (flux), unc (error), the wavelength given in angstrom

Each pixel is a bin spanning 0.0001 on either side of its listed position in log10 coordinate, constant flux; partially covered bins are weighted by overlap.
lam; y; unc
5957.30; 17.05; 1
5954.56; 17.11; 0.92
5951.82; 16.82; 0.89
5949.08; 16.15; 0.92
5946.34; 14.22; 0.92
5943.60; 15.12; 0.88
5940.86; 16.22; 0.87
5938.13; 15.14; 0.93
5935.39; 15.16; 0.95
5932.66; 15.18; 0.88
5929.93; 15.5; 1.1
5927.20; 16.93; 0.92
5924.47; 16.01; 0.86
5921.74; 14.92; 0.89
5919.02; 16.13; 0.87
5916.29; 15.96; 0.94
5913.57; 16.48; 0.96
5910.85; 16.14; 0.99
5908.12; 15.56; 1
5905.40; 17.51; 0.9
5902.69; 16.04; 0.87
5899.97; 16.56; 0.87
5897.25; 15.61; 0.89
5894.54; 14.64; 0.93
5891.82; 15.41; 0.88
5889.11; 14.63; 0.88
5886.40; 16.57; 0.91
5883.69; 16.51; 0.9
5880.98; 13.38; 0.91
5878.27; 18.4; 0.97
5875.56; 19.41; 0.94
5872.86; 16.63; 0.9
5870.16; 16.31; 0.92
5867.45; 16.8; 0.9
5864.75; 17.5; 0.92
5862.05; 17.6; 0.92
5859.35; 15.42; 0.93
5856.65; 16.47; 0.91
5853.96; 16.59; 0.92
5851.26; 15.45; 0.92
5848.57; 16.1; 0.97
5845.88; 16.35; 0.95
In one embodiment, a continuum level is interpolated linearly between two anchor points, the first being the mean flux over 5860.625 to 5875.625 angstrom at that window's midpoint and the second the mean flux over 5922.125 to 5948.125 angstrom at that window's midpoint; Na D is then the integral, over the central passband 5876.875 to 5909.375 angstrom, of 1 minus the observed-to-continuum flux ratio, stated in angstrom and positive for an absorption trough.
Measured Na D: 1.26 angstrom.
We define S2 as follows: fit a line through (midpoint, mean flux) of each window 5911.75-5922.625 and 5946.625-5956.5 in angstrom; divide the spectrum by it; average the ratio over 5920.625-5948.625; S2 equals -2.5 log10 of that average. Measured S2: 0.05 mag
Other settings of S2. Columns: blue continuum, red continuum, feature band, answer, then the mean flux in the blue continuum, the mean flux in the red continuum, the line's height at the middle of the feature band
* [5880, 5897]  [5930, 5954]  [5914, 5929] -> -0.04 mag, 15.3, 15.6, 15.4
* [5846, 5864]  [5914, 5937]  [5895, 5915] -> -0.02 mag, 16.3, 15.7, 15.9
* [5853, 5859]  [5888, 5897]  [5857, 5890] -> -0.06 mag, 16.4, 15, 15.7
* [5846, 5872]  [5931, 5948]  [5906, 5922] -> -0.03 mag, 16.5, 15.2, 15.6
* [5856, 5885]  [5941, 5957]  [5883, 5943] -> 0.03 mag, 16.8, 16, 16.3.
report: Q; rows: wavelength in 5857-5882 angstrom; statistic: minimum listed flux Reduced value 13.38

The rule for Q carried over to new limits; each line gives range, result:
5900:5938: 14.92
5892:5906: 14.64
